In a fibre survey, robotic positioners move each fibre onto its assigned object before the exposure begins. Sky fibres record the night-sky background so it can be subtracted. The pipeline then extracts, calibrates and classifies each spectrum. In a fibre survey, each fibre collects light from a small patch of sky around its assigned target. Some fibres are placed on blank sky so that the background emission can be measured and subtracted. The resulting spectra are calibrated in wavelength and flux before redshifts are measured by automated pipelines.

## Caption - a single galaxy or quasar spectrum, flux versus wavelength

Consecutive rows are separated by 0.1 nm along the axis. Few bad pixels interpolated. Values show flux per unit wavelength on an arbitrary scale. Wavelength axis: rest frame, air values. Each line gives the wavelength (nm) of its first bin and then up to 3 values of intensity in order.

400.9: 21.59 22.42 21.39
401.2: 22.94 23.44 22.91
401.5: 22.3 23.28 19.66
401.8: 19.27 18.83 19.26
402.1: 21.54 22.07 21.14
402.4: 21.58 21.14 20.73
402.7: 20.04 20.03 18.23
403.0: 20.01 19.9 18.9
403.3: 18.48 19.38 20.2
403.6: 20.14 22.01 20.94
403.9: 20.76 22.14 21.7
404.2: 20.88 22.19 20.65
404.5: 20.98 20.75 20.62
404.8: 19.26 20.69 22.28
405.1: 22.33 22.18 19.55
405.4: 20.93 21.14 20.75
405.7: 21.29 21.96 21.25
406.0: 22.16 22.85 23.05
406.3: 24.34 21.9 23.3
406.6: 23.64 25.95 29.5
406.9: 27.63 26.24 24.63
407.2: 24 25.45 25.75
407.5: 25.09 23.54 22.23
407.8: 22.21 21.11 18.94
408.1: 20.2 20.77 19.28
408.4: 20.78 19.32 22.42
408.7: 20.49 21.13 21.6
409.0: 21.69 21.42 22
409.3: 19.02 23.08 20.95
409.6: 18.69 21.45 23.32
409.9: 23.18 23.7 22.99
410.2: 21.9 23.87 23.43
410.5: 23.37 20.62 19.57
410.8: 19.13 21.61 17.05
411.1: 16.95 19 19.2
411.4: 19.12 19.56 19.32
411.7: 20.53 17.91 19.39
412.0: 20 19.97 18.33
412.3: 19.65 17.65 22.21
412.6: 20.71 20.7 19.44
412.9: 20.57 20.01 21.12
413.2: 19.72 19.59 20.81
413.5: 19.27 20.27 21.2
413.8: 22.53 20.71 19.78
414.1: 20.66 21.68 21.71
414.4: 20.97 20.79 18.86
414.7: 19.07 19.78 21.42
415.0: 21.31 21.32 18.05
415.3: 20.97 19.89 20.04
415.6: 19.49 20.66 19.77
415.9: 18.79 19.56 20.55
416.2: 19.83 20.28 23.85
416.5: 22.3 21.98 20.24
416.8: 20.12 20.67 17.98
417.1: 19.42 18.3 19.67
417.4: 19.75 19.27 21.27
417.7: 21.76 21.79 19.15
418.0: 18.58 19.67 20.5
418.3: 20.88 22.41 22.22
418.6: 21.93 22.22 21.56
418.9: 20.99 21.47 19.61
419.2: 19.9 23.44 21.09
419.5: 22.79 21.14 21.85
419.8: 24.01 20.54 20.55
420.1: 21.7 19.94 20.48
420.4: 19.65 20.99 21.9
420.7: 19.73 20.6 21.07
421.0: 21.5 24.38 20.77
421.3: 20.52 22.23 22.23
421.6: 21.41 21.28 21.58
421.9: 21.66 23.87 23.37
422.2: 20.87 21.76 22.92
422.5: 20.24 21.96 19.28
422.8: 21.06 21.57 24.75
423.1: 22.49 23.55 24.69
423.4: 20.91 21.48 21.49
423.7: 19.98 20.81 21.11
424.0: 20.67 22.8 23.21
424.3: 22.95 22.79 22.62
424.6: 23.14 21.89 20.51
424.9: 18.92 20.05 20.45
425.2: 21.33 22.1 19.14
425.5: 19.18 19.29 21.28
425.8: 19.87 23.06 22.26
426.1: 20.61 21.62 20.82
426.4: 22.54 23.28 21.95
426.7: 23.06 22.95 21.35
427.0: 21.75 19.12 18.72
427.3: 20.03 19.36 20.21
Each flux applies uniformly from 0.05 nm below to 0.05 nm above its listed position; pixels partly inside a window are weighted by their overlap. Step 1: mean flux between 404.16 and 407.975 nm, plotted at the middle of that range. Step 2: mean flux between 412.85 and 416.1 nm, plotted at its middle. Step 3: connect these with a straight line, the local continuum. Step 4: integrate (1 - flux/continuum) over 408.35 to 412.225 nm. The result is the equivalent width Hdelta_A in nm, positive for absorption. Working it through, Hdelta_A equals 0.15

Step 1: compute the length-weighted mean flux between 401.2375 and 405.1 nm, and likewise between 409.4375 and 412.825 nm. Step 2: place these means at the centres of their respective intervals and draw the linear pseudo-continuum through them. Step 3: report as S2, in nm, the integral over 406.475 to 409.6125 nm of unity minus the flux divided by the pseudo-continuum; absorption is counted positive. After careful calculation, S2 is -0.31 nm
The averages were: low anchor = 20.8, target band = 22.6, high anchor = 20.4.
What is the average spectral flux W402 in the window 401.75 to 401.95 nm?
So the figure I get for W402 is 19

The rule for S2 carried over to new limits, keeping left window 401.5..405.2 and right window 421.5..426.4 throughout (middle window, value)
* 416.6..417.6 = 0.07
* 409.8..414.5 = 0.13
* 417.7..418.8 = 0.02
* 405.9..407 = -0.19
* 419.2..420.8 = 0.01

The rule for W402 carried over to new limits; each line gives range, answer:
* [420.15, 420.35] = 20.2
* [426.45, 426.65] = 22.6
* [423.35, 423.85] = 20.9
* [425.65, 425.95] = 21.4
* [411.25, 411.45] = 19.2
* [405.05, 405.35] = 21.4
